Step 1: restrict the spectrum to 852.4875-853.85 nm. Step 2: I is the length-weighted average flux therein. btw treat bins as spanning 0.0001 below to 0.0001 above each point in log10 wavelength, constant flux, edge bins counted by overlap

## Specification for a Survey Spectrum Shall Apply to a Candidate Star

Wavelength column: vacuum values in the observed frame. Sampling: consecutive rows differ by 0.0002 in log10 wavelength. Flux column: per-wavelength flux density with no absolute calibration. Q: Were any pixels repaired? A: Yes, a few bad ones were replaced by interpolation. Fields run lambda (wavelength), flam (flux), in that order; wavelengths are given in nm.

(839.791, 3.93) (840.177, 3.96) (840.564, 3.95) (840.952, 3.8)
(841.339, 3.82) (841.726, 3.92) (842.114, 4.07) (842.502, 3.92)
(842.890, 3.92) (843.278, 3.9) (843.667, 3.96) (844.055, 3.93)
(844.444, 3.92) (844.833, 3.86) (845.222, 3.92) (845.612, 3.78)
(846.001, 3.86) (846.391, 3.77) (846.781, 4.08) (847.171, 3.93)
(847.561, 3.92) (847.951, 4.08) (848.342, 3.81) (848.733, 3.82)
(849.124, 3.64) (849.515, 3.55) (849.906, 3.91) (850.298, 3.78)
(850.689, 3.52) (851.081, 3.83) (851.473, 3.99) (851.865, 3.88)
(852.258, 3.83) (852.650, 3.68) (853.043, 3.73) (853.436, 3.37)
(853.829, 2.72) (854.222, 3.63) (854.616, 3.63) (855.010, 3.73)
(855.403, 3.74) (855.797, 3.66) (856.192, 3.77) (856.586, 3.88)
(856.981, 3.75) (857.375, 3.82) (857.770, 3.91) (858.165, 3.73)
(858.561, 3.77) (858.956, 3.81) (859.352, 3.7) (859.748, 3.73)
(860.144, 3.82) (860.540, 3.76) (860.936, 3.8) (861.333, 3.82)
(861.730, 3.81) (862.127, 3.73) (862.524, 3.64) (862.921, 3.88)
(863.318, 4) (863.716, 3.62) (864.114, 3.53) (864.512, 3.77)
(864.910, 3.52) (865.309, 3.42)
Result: 3.45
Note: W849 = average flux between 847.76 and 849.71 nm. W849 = 3.78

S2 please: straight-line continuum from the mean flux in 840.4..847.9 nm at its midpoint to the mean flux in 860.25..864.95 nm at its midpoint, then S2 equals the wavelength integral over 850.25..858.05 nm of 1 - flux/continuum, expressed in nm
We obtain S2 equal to 0.27 nm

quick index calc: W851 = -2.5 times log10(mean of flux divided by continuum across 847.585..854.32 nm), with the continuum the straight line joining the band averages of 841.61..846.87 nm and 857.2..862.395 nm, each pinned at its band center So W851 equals 0.05 mag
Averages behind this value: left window 3.91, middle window 3.7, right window 3.78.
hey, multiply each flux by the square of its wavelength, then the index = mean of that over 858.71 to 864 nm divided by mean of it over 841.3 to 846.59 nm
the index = 1.0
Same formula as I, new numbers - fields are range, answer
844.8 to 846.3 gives 3.85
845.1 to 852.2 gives 3.84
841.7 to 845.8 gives 3.92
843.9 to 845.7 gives 3.89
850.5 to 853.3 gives 3.77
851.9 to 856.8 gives 3.62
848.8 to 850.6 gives 3.72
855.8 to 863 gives 3.78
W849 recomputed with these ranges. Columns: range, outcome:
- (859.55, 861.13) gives 3.78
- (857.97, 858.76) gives 3.75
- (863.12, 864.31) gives 3.72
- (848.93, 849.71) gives 3.6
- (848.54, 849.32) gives 3.73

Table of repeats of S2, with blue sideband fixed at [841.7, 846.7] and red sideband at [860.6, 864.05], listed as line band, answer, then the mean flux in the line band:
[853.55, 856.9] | 0.20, 3.59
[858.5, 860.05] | 0.02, 3.76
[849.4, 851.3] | 0.07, 3.73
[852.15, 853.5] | 0.06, 3.67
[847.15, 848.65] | -0.02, 3.93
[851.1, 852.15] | -0.02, 3.91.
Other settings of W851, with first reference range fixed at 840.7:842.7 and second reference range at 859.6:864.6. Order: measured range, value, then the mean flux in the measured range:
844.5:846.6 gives 0.01 mag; 3.84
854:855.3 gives 0.05 mag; 3.65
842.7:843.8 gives -0.01 mag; 3.92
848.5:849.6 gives 0.05 mag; 3.69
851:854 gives 0.06 mag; 3.63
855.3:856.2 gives 0.03 mag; 3.71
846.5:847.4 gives -0.03 mag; 3.98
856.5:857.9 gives -0.01 mag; 3.83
